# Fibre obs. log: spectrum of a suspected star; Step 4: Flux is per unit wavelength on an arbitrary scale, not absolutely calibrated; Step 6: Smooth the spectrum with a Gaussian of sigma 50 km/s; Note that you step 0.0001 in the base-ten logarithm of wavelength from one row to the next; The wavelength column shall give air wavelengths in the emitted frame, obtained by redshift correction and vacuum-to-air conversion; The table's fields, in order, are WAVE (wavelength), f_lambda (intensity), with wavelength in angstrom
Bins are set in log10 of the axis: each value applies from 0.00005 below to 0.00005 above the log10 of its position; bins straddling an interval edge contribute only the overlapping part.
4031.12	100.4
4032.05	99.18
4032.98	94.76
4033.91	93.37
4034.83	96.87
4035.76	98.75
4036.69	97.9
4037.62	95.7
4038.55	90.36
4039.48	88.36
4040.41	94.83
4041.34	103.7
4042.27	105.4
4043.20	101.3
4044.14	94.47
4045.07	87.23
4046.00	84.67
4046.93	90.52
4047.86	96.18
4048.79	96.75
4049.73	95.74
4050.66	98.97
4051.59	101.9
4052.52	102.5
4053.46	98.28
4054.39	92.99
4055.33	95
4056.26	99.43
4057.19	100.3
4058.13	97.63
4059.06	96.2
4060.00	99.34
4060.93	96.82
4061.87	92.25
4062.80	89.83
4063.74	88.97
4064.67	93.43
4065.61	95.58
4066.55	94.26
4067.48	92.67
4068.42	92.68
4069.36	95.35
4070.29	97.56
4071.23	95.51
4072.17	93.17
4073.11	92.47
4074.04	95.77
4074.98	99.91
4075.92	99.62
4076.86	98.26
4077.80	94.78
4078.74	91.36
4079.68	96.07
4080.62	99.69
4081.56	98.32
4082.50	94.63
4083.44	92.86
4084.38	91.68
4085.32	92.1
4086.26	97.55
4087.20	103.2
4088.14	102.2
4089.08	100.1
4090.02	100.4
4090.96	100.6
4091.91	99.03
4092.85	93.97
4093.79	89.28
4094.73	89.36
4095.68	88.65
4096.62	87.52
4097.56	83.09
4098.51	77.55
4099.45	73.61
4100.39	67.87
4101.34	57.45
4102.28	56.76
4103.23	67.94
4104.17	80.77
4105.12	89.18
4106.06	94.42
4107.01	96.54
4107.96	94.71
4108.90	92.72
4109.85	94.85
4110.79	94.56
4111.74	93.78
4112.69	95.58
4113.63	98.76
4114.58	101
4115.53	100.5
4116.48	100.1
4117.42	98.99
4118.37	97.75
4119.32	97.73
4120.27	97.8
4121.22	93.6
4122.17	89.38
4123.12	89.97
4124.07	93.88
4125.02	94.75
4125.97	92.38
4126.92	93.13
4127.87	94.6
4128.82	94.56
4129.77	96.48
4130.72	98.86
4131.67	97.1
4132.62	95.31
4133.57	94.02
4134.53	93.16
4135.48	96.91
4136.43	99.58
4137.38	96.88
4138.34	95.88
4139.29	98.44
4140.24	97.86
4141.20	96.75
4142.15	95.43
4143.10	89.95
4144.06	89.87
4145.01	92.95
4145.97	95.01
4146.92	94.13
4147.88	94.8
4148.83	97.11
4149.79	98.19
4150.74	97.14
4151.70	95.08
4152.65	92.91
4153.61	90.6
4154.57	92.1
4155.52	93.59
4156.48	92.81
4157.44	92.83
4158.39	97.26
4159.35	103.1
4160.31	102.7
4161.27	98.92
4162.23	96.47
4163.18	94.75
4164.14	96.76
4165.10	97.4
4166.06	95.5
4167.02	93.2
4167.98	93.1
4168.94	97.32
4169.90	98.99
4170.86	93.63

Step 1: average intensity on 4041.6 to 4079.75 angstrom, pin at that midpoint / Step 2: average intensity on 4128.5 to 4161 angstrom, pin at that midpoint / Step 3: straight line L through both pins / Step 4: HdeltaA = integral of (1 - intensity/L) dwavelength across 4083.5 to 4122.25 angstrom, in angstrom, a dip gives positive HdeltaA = 1.9 angstrom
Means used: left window 95.7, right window 95.6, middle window 90.8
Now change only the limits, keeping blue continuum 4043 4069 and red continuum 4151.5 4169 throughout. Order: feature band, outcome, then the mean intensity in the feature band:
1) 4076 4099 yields 0.2 angstrom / 94.3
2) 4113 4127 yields -0.1 angstrom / 96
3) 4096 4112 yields 2.2 angstrom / 82.5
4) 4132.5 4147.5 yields 0.1 angstrom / 95.1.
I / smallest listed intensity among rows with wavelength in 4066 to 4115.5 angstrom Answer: 56.76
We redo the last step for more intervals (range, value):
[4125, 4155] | 89.87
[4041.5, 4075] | 84.67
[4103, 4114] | 67.94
